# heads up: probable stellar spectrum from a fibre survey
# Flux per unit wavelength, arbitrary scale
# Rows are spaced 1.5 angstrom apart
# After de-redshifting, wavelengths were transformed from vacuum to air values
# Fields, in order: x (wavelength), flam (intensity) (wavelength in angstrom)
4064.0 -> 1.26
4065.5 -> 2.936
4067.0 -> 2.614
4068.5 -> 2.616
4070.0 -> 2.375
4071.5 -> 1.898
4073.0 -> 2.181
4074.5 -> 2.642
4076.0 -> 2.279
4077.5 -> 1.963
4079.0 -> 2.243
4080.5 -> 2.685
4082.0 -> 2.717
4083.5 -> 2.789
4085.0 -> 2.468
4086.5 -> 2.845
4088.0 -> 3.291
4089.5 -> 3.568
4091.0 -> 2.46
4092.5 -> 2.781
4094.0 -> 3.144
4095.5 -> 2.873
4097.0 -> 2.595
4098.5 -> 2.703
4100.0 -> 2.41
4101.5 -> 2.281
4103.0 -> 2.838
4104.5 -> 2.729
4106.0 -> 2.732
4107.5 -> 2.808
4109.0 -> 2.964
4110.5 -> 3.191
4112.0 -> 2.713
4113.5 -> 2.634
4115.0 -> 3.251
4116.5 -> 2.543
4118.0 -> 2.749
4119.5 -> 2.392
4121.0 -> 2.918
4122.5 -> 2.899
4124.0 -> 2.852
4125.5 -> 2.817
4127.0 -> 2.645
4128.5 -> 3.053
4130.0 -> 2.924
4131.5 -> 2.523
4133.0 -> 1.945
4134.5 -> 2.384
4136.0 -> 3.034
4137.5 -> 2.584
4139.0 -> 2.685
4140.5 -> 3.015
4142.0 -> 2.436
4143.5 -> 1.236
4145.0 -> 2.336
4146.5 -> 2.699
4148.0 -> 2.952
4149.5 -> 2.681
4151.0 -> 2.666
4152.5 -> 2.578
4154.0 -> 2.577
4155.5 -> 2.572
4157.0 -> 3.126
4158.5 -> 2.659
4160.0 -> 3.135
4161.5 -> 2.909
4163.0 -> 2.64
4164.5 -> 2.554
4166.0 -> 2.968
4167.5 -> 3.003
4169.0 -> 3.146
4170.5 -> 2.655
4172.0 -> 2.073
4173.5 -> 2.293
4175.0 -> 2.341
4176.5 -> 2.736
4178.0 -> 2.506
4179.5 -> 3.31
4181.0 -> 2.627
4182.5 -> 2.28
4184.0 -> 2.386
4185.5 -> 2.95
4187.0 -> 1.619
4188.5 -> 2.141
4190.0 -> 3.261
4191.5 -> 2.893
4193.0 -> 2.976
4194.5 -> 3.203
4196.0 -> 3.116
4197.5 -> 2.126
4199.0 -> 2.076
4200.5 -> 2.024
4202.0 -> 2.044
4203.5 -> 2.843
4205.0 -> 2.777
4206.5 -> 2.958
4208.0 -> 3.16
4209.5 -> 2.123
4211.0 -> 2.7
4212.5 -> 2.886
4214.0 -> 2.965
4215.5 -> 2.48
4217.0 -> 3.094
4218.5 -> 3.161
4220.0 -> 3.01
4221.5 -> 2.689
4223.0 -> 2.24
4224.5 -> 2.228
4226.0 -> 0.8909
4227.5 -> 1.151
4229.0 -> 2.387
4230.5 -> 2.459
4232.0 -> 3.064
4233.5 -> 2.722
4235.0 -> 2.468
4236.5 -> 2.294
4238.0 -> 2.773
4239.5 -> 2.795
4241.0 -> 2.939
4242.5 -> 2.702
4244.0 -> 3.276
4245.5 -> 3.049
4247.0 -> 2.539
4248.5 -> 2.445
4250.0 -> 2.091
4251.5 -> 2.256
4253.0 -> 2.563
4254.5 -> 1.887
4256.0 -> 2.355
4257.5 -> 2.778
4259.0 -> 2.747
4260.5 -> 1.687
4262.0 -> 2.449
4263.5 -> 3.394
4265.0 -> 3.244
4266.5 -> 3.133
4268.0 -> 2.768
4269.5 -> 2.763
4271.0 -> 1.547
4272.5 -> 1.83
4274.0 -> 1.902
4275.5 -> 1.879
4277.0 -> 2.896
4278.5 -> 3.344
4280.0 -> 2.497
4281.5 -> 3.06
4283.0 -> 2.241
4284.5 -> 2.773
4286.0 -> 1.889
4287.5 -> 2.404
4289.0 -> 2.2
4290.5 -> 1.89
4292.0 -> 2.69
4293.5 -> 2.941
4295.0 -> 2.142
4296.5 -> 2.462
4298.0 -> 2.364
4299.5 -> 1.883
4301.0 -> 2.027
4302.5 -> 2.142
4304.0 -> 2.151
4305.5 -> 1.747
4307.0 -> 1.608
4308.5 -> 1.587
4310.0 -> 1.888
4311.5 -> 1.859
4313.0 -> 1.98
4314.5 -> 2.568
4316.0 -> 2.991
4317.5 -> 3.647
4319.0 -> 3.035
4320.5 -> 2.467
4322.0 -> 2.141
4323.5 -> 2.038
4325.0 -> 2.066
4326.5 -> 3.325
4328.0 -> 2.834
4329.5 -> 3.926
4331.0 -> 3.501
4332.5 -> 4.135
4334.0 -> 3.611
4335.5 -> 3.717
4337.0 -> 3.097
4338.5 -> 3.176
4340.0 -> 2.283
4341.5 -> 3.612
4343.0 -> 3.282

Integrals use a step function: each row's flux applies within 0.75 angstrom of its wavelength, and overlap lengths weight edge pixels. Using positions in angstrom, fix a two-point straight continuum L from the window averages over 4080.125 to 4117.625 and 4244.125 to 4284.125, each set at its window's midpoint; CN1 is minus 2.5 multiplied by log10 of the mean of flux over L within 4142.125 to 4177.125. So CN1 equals 0.03 mag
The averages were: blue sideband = 2.8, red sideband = 2.53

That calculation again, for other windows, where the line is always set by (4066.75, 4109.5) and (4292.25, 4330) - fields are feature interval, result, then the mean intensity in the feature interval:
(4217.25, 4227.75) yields 0.090 mag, 2.29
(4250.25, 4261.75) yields 0.058 mag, 2.32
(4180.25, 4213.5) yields -0.037 mag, 2.6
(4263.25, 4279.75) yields -0.065 mag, 2.58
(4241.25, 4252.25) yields -0.076 mag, 2.64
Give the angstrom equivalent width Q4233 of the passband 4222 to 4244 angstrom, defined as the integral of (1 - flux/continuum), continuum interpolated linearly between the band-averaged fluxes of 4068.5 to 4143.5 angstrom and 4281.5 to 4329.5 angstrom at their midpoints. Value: 0.62 angstrom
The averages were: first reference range 2.67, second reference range 2.36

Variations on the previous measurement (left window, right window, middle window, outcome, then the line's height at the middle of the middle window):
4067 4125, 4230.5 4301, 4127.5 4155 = 0.7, 2.64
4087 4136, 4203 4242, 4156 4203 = 0.4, 2.66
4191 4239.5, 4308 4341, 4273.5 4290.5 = 1.7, 2.73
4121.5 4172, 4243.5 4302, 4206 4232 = 0.4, 2.56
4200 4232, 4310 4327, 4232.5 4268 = -1.9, 2.51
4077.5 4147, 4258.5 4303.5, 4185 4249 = -1.6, 2.53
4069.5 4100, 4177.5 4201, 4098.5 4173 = -2.4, 2.61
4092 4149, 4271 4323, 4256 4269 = -2.0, 2.39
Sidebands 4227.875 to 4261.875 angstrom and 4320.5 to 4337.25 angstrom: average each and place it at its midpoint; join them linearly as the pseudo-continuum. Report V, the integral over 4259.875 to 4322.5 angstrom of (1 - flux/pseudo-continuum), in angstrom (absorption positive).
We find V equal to 10.0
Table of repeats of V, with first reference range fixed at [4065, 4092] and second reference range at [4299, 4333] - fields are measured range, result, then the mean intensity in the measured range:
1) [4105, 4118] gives -1.4 angstrom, 2.85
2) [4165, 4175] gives -0.4 angstrom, 2.66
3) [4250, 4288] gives 0.4 angstrom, 2.48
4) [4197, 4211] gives 0.3 angstrom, 2.48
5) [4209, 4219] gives -1.0 angstrom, 2.78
